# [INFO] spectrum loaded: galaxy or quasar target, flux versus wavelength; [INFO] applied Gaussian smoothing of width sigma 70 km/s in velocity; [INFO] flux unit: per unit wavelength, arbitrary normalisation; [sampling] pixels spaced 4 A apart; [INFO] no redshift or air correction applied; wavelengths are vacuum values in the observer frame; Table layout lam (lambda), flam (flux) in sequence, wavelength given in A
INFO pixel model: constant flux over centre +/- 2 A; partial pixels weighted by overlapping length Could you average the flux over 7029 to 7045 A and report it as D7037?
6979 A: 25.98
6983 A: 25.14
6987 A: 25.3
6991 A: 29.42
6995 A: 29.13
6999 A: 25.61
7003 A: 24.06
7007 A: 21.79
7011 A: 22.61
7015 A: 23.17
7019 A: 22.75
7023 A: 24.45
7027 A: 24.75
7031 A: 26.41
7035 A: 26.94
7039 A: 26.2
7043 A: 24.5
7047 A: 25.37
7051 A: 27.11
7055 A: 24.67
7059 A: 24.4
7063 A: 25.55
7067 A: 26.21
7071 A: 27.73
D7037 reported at 26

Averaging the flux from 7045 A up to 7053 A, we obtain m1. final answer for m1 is 26.2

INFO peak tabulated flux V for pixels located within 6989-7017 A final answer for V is 29.42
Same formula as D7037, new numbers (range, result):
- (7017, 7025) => 23.6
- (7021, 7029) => 24.6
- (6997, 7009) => 23.8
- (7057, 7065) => 25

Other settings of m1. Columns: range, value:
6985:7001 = 27.4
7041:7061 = 25.2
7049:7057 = 25.9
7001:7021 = 22.9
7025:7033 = 25.6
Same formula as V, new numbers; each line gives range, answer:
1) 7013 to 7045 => 26.94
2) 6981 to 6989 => 25.3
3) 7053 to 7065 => 25.55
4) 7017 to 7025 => 24.45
